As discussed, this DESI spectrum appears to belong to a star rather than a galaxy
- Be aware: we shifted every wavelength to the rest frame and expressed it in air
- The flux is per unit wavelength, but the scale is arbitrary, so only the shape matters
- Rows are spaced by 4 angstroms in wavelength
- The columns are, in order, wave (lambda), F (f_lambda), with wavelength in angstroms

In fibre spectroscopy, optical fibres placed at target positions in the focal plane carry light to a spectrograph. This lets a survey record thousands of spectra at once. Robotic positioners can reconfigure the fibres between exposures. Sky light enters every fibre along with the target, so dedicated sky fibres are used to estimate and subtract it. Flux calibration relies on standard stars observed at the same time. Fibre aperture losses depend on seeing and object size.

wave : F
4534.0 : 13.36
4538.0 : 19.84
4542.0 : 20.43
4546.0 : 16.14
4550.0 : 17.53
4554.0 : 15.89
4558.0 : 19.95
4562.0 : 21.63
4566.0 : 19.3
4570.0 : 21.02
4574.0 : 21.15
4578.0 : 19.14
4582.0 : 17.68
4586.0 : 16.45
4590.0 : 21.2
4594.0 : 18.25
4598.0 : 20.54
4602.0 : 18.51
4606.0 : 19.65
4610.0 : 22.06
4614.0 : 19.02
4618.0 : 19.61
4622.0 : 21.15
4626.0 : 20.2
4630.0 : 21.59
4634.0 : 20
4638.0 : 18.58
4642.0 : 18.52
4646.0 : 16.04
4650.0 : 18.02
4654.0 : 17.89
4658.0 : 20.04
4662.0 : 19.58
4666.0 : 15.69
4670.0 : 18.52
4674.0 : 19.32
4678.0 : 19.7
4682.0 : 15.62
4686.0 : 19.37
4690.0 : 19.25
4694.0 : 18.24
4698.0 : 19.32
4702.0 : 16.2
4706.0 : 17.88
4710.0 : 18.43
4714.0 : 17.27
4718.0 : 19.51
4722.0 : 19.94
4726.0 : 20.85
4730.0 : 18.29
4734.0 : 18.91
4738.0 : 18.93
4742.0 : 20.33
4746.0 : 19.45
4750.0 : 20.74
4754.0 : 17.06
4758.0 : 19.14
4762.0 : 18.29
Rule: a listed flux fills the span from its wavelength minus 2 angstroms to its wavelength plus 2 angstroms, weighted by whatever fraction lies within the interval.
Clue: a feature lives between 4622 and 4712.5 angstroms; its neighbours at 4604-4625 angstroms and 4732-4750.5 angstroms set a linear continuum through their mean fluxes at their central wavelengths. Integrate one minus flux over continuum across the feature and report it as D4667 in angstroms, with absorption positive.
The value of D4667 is 6.4 angstroms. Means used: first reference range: 20.3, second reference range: 19.6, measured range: 18.6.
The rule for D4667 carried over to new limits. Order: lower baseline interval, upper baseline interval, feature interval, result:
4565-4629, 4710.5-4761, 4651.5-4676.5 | 1.19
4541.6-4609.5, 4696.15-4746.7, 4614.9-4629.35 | -0.99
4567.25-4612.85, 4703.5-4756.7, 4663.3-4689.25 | 1.48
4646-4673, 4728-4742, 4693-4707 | 0.52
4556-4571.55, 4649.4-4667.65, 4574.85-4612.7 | 0.84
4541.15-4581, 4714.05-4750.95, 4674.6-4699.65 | 1.03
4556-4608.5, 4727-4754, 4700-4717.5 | 1.58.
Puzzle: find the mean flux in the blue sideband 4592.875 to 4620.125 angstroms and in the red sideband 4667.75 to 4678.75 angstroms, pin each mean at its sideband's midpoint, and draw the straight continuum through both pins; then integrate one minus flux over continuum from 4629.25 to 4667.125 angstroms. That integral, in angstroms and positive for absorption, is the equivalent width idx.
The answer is 1.44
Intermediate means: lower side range 19.7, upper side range 19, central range 18.6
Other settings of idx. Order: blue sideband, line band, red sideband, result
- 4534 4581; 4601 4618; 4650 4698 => -1.0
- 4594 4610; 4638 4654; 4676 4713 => 1.1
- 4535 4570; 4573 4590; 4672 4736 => 0.0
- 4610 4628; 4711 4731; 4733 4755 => 0.3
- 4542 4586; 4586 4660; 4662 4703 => -3.3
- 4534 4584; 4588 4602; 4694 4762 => -0.7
